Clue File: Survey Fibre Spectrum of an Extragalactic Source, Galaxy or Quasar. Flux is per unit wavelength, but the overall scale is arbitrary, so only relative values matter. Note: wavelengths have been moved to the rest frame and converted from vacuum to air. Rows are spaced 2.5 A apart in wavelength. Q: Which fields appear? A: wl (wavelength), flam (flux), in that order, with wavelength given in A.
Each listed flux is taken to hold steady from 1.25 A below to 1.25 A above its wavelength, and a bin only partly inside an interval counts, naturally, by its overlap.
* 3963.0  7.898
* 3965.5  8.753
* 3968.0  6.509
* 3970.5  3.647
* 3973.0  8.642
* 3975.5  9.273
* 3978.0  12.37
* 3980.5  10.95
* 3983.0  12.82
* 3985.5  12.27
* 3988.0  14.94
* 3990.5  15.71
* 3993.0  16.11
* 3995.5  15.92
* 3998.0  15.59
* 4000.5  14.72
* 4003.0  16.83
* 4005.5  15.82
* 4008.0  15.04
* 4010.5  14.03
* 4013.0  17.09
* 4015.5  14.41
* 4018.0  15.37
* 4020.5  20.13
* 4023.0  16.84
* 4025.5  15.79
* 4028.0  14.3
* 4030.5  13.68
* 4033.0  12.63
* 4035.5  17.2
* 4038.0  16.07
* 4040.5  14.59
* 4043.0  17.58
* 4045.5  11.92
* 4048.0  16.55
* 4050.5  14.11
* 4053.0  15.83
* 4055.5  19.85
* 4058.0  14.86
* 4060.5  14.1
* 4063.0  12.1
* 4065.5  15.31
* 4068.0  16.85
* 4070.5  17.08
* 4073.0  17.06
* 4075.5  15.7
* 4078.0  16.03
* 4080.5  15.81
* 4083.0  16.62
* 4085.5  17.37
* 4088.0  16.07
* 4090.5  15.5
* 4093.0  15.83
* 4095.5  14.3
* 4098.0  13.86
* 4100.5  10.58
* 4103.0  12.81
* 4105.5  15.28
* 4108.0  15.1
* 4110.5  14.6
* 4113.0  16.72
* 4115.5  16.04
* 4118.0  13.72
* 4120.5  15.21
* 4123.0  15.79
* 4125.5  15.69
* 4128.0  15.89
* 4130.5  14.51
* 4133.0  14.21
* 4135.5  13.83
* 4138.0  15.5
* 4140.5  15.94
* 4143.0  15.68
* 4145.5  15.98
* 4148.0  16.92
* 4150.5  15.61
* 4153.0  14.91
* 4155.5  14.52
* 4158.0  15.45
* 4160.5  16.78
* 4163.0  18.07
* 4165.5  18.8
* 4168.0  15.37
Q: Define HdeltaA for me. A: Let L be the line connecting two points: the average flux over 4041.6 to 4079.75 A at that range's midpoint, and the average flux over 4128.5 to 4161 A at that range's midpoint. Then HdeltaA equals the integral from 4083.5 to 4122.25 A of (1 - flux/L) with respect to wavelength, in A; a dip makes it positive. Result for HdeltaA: 1.5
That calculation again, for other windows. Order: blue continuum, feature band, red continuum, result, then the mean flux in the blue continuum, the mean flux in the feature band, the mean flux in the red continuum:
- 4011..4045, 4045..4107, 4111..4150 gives 1.1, 15.7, 15.3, 15.4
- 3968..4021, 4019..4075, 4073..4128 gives -4.8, 13.6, 15.7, 15.2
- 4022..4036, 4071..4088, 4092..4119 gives -2.1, 14.9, 16.4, 14.4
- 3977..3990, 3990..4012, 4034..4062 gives -3.2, 12.9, 15.5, 15.6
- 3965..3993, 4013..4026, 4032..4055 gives -2.8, 10.8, 16.6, 15.3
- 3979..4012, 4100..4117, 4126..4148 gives 0.6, 14.7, 14.6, 15.3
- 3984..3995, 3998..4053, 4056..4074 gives -1.3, 14.8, 15.5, 15.5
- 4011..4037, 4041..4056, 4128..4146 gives -0.1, 15.7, 15.7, 15.1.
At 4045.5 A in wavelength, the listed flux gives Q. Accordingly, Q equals 11.92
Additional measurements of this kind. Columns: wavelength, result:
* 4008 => 15.04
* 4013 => 17.09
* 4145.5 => 15.98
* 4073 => 17.06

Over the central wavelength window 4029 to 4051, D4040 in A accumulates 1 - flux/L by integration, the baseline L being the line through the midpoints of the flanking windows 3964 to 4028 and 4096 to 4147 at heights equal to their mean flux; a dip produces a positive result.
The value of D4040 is -1.4 A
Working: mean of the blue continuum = 13.6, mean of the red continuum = 14.8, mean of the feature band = 14.9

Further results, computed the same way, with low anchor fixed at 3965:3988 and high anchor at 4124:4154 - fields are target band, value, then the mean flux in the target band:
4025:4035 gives -2.2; 14.2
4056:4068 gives -1.9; 14.7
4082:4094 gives -2.3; 16.3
